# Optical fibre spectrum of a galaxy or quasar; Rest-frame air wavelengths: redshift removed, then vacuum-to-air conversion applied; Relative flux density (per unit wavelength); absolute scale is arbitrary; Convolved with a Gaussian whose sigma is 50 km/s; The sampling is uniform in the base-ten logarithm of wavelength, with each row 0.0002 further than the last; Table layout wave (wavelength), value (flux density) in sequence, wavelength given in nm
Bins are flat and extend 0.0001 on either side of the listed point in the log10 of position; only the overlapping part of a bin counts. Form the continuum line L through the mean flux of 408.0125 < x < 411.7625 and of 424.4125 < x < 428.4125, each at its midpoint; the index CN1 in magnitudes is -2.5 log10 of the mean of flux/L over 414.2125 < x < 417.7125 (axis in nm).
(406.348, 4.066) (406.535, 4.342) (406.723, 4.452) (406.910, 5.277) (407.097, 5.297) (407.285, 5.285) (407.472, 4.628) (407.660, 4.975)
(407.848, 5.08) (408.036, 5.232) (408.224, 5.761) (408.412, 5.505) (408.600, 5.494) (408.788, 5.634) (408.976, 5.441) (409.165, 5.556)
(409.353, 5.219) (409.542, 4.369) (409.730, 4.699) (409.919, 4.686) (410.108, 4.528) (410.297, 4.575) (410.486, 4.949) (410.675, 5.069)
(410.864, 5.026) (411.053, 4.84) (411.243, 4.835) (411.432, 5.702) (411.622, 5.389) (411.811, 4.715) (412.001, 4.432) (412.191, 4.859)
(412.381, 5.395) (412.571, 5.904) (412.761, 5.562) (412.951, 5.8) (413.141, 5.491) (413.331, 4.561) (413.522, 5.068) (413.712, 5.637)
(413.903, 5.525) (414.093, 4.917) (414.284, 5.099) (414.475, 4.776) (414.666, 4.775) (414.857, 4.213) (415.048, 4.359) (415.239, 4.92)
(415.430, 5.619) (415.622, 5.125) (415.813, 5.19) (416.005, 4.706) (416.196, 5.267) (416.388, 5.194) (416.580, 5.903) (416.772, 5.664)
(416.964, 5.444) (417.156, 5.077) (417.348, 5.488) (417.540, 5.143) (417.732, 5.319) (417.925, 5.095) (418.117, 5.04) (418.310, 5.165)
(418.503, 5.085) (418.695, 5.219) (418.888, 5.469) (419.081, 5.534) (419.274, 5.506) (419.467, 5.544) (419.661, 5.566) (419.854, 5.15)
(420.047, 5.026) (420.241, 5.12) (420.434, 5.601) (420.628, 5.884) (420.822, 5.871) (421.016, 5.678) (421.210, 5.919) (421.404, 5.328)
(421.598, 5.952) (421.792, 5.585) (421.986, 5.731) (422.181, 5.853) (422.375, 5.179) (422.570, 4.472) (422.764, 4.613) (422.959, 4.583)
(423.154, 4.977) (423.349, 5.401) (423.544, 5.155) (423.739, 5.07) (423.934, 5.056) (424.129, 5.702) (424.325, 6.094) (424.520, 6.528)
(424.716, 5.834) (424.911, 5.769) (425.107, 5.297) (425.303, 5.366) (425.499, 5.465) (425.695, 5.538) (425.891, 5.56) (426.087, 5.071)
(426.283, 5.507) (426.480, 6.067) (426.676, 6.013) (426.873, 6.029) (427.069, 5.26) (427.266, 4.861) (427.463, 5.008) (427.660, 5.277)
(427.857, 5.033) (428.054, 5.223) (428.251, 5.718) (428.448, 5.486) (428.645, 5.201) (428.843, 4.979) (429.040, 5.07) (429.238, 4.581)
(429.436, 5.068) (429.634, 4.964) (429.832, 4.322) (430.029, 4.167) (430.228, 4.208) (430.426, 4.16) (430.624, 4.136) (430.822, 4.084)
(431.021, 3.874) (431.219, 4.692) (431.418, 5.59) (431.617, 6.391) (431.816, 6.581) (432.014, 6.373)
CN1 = 0.03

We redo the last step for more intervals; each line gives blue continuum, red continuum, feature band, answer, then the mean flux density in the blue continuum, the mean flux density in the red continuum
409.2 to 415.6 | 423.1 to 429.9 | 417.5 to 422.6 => -0.04 mag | 5.02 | 5.36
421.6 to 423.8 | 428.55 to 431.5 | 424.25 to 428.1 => -0.13 mag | 5.18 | 4.6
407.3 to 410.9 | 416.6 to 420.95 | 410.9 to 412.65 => 0.01 mag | 5.08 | 5.38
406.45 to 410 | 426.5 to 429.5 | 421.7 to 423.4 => 0.02 mag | 5.11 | 5.28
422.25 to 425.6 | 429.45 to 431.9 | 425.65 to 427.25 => -0.10 mag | 5.33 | 4.76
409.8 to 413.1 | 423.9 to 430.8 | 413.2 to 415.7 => 0.03 mag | 5.08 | 5.23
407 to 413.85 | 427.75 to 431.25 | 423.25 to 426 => -0.15 mag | 5.15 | 4.72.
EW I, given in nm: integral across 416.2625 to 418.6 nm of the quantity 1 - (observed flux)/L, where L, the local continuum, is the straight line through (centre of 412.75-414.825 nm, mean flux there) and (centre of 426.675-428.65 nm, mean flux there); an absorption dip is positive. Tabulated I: -0.04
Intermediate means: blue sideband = 5.16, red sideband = 5.35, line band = 5.3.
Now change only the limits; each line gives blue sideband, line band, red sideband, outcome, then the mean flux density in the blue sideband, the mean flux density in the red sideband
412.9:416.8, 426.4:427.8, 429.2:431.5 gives -0.26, 5.12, 4.48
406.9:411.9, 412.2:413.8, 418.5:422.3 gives -0.05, 5.1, 5.54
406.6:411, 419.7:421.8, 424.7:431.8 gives -0.18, 5.07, 5.14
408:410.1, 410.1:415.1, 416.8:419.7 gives 0.19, 5.21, 5.32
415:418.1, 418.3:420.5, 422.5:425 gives -0.03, 5.23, 5.34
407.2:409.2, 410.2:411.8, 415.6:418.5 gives 0.08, 5.32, 5.25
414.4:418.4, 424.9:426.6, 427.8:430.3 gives -0.18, 5.12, 4.93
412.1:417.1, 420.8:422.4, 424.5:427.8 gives -0.09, 5.19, 5.53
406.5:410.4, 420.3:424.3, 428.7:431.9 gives -0.40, 5.06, 4.8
